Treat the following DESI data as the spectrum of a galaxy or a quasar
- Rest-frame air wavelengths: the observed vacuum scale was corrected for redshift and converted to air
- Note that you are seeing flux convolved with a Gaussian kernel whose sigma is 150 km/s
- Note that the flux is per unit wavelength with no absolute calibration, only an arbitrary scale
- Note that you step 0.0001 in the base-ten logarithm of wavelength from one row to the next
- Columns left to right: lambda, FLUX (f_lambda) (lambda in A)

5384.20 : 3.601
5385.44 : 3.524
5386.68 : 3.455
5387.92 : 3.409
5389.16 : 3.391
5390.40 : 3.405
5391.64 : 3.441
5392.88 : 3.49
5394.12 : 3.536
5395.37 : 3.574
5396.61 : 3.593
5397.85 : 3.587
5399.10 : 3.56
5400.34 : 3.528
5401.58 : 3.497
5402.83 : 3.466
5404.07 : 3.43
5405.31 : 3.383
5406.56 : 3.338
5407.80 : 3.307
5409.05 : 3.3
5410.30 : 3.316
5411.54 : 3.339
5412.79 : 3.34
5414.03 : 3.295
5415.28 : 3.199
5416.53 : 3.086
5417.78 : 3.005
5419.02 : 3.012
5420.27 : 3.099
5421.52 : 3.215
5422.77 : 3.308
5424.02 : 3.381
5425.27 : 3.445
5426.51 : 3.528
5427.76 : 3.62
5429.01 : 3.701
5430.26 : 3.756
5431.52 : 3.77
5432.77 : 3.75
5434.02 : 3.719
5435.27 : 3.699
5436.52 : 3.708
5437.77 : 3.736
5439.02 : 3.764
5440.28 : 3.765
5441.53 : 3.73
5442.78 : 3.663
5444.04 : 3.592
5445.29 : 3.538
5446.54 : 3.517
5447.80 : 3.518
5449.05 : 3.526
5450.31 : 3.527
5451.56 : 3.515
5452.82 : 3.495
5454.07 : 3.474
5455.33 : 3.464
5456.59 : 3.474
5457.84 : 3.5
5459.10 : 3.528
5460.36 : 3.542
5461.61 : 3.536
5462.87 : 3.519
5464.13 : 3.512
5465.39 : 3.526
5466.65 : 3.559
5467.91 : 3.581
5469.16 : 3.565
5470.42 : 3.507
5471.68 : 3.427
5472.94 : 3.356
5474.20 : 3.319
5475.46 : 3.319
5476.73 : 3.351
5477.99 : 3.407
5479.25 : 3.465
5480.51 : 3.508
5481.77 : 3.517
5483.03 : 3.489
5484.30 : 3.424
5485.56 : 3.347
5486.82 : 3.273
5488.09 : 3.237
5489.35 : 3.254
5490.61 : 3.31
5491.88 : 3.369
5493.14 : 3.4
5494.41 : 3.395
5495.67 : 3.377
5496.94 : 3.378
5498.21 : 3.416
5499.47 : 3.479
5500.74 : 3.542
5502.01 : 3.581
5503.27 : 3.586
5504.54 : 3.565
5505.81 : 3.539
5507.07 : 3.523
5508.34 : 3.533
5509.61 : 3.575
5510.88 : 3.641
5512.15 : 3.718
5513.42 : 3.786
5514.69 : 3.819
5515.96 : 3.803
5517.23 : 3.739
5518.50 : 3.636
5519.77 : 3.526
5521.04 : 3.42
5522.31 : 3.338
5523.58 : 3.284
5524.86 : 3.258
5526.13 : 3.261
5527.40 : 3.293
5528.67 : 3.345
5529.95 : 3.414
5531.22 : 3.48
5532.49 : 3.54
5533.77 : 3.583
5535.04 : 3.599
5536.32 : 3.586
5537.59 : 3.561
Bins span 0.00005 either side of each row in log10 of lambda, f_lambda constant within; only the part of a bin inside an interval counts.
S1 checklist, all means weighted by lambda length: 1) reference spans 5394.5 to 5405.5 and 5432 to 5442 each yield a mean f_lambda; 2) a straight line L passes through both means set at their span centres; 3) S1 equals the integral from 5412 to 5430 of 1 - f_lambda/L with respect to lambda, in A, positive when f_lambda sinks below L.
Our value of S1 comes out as 1.6 A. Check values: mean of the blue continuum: 3.52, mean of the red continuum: 3.74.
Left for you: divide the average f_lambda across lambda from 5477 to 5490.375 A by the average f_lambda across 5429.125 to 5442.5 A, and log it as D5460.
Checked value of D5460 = 0.9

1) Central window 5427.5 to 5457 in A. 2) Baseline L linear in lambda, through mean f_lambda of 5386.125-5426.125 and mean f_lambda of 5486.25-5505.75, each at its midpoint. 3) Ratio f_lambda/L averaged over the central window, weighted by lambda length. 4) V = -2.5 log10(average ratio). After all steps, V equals -0.07 mag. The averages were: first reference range 3.37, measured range 3.63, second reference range 3.41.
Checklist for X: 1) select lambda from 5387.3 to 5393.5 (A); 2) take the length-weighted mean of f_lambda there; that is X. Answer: 3.43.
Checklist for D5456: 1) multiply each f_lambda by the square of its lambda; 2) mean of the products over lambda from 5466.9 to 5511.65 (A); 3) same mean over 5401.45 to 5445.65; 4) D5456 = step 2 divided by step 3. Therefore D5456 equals 1.02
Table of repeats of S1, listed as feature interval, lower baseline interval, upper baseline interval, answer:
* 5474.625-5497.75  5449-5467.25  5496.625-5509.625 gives 0.9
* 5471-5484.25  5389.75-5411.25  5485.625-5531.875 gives 0.2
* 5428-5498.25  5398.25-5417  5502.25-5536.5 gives -1.3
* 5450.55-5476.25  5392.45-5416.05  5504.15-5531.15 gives -0.1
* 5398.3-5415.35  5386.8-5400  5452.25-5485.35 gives 0.5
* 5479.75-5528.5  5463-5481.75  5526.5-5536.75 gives -0.1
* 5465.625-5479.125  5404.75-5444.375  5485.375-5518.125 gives 0.2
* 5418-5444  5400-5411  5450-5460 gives -0.9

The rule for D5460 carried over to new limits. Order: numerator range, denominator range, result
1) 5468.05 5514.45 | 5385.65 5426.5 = 1.03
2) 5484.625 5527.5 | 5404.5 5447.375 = 1.00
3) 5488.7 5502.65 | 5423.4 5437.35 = 0.94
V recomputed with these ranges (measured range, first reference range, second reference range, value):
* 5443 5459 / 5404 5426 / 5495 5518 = -0.04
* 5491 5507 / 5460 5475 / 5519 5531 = -0.02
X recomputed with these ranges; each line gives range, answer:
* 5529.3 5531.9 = 3.45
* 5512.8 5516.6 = 3.8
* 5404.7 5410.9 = 3.32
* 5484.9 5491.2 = 3.29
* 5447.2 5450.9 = 3.52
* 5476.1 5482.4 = 3.45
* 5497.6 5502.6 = 3.5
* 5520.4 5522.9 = 3.38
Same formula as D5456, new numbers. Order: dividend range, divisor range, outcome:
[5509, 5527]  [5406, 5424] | 1.14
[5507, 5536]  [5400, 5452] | 1.05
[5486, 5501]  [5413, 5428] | 1.06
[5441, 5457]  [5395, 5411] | 1.04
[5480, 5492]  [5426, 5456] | 0.94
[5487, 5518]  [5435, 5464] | 1.00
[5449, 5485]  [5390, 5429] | 1.05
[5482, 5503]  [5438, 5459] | 0.97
